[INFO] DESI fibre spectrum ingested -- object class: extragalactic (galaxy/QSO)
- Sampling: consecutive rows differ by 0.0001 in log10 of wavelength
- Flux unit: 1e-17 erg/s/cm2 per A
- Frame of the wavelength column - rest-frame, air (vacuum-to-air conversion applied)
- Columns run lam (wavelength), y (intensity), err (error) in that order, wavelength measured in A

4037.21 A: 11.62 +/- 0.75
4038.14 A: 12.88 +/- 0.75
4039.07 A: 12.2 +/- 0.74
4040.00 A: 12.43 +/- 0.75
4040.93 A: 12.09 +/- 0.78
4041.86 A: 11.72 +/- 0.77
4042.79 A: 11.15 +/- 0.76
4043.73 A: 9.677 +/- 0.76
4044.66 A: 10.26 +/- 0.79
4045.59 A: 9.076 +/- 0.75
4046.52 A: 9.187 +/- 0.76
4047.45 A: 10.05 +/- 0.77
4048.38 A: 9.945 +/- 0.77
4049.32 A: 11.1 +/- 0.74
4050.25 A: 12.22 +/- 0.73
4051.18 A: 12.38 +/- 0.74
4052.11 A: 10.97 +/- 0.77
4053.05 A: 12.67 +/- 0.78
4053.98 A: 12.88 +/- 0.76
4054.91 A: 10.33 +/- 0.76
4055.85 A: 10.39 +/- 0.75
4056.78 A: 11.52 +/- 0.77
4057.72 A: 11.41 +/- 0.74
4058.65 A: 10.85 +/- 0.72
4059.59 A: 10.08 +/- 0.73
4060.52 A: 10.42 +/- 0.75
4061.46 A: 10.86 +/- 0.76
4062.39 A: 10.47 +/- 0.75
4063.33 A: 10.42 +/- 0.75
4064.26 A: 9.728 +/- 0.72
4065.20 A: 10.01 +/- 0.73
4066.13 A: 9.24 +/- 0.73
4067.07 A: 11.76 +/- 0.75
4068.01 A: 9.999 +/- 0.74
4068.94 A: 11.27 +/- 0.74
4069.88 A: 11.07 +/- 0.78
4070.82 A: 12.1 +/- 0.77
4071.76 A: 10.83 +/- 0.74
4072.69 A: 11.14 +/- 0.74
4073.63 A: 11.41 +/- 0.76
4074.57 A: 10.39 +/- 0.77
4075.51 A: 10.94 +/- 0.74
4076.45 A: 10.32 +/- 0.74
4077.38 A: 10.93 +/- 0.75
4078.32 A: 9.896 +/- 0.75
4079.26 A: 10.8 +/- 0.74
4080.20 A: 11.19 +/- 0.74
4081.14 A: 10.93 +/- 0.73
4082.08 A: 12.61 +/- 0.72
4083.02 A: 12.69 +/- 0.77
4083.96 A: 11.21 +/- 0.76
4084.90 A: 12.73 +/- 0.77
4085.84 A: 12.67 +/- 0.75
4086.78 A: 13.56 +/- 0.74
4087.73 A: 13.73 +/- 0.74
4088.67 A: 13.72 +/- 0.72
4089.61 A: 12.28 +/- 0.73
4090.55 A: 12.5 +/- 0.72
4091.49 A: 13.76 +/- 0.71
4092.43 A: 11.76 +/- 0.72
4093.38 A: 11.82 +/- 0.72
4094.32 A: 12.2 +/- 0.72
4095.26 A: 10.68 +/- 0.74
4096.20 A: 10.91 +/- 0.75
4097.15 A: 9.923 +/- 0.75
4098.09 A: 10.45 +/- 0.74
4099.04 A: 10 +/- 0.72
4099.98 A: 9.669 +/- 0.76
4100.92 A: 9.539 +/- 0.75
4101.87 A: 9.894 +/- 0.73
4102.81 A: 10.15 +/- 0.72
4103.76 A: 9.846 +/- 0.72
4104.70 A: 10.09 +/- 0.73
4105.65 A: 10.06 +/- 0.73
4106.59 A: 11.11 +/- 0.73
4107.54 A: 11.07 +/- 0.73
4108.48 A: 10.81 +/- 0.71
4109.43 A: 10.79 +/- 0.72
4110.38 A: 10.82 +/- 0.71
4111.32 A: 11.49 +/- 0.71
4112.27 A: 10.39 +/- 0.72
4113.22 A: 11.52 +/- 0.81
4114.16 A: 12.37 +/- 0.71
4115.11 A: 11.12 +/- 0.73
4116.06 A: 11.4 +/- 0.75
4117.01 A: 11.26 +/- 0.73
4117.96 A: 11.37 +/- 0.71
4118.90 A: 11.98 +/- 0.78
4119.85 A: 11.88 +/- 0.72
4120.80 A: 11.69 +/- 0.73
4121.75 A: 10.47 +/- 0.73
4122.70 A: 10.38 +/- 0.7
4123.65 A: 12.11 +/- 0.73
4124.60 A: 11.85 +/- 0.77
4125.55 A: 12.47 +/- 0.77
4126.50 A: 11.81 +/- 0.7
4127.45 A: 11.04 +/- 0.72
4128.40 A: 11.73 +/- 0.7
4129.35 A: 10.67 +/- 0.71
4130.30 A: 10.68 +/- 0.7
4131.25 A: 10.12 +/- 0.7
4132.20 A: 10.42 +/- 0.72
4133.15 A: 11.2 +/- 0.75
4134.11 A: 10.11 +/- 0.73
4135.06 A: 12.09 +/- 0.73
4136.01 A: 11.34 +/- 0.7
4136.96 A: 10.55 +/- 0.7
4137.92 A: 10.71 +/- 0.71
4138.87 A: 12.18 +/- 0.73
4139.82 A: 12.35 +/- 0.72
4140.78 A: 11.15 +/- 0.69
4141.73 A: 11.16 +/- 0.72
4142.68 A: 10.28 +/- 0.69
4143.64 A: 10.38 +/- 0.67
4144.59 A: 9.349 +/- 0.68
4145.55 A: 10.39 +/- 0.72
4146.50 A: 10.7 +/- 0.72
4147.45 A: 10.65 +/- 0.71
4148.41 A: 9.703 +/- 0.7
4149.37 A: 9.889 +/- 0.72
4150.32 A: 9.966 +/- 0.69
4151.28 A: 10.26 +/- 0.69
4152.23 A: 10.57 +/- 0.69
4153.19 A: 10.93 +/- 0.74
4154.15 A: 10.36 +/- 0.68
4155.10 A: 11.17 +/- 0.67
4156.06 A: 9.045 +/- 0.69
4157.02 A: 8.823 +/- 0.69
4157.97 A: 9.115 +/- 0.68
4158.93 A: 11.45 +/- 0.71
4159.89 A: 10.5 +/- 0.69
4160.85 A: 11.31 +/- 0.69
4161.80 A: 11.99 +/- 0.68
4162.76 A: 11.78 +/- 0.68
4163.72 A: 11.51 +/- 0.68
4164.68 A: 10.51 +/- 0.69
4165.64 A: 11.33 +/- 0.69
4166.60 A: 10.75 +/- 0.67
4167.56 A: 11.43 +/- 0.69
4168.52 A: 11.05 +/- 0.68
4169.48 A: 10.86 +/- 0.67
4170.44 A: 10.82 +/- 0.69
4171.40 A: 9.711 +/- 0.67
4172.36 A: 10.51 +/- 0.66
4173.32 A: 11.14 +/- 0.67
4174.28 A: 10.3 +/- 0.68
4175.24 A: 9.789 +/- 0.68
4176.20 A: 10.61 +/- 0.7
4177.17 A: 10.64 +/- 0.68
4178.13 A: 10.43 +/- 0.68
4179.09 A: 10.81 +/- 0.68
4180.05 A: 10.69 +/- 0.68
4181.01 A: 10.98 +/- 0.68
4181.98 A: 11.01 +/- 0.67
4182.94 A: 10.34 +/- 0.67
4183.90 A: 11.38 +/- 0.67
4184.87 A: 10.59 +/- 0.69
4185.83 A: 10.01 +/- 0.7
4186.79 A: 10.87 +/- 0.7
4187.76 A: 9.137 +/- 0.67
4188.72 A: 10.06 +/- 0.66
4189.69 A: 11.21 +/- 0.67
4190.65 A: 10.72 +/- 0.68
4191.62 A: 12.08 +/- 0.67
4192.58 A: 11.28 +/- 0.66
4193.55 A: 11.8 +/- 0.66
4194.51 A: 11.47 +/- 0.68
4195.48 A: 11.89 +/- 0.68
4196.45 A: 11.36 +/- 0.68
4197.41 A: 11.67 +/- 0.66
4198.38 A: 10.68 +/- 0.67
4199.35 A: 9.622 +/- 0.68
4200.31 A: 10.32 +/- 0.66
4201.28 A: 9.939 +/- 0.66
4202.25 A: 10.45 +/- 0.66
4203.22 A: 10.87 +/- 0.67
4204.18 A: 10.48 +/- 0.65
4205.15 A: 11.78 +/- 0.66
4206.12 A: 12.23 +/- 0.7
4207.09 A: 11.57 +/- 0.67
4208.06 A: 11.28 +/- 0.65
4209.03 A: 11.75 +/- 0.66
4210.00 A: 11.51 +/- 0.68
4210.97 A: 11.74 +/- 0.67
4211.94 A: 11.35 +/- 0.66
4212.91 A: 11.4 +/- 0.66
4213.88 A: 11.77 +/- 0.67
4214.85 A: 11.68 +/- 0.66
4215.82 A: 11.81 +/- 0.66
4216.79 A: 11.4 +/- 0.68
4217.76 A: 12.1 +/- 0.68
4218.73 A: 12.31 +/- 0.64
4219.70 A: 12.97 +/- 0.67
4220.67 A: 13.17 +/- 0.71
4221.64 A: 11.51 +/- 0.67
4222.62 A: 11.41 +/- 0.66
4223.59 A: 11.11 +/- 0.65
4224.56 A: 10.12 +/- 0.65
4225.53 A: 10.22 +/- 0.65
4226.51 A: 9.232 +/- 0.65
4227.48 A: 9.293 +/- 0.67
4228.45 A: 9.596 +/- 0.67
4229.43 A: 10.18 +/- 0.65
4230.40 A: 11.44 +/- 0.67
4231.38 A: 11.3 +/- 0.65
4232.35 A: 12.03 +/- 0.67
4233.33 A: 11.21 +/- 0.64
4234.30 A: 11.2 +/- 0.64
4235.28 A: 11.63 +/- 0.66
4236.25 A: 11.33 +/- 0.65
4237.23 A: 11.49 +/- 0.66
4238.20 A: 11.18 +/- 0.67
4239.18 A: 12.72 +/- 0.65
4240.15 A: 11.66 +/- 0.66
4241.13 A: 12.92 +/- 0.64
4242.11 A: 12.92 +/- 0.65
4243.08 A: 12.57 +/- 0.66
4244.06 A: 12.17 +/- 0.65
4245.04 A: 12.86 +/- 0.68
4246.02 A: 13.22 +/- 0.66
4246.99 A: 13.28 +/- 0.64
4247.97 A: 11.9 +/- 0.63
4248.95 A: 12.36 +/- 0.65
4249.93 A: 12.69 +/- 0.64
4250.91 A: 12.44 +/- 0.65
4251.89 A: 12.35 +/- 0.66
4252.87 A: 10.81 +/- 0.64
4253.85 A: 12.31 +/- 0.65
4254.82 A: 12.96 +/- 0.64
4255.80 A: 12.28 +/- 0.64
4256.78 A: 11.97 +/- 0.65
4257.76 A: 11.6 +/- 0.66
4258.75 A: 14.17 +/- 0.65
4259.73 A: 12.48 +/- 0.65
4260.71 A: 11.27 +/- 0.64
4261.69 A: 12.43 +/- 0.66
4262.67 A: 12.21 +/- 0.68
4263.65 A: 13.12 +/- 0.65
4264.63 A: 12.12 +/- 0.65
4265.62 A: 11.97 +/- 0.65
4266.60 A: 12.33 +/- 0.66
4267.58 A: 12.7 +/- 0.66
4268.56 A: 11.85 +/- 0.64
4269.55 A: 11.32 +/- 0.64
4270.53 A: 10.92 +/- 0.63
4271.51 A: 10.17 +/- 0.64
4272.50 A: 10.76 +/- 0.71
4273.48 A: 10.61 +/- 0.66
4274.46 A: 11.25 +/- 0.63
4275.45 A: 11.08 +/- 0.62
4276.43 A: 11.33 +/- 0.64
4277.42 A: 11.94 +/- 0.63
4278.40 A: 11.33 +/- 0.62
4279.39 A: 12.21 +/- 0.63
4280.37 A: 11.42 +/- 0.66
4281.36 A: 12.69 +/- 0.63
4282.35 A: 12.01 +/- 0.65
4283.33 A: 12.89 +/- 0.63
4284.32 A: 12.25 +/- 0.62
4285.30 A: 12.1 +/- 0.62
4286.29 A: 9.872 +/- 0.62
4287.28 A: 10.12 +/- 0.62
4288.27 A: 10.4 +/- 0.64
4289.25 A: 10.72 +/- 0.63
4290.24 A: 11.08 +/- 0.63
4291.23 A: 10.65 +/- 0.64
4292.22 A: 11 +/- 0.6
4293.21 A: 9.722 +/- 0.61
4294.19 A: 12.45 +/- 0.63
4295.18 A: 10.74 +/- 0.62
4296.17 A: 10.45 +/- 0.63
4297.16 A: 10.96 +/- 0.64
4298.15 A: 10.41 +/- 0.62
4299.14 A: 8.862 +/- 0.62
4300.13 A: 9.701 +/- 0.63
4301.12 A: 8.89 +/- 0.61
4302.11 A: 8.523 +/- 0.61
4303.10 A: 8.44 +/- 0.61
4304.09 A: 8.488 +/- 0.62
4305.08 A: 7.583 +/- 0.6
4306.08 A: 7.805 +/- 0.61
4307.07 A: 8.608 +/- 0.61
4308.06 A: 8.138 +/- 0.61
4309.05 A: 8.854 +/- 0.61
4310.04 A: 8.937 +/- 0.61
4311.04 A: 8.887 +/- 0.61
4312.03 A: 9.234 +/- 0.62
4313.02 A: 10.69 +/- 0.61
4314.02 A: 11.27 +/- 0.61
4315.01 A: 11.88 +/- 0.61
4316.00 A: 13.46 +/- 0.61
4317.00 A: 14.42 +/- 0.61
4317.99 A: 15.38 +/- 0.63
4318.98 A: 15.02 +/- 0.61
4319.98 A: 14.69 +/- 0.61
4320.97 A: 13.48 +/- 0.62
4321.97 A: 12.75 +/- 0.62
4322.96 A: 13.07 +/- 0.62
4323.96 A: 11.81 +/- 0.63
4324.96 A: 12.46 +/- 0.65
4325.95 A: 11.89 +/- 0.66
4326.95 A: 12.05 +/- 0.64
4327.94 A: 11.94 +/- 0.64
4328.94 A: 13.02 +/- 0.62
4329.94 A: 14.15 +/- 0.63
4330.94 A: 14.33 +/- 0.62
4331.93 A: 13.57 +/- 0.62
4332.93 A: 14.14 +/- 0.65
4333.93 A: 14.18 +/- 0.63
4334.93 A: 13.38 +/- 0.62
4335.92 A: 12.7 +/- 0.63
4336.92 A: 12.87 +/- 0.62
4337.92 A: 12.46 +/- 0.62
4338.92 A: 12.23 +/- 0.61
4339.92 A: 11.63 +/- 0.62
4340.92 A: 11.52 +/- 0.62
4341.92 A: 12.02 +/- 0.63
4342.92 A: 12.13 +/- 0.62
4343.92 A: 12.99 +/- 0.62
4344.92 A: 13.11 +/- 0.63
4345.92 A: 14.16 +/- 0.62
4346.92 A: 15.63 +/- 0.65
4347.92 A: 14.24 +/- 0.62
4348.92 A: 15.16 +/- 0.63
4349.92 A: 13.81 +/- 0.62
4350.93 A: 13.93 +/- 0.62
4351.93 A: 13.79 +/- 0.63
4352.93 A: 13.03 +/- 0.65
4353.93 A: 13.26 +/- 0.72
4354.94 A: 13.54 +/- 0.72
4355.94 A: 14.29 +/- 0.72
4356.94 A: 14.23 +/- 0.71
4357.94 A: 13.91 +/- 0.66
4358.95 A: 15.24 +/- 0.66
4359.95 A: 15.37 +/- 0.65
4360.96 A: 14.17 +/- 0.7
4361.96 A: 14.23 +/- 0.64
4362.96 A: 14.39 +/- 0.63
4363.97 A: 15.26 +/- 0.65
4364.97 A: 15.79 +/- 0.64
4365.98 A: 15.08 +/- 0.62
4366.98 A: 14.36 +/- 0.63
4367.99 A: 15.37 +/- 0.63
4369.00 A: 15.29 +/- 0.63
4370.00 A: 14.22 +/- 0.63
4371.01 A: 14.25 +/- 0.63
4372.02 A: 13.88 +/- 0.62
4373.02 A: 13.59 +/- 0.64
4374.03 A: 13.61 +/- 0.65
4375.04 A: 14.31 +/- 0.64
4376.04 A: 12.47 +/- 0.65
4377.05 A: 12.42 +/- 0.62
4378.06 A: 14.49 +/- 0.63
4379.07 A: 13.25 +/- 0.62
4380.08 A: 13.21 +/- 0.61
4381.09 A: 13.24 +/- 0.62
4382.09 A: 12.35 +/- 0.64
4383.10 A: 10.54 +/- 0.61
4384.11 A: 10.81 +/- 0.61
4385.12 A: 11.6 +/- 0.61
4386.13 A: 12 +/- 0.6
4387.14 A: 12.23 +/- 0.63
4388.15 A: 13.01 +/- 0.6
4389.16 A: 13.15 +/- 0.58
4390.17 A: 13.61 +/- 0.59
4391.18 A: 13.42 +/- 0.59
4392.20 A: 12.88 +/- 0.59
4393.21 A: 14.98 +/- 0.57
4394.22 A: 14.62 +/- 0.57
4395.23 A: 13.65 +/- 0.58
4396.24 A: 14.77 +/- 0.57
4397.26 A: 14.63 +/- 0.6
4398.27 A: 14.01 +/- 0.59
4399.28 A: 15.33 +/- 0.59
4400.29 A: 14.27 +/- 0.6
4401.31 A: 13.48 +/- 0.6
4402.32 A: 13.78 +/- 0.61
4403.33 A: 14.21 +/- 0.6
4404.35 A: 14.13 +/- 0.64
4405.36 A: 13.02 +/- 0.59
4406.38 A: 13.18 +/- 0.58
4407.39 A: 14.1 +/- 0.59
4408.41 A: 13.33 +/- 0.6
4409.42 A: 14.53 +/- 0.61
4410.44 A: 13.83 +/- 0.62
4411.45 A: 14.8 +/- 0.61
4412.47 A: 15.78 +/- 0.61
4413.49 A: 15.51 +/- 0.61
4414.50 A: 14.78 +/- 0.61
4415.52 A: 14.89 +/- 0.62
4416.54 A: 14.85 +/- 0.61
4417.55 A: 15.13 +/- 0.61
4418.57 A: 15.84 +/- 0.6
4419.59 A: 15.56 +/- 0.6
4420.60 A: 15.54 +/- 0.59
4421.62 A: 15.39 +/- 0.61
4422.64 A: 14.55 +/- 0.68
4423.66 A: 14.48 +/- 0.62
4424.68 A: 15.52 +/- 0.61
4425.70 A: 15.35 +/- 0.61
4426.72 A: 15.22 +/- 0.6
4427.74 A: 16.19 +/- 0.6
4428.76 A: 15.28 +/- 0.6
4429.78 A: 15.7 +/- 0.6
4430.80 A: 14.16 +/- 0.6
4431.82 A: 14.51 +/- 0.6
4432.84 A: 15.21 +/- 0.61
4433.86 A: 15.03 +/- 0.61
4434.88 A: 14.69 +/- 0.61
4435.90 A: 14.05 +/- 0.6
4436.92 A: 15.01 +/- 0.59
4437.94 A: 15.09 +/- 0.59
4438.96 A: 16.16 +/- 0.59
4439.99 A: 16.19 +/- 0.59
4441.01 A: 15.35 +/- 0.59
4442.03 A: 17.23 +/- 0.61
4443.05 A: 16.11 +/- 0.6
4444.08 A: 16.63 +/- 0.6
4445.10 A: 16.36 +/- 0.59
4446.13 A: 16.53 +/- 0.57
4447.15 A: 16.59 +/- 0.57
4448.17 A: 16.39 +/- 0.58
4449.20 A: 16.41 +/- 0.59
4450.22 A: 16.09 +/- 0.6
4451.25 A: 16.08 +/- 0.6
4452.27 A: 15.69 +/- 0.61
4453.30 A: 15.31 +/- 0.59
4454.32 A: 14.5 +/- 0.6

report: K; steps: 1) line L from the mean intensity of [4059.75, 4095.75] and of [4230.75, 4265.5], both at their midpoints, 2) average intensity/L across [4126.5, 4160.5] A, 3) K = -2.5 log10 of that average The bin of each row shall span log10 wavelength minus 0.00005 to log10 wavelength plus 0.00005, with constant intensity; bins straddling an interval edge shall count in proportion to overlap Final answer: 0.11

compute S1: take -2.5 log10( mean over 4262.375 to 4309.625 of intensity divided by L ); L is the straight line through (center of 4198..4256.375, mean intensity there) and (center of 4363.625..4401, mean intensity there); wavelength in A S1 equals 0.153 mag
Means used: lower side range 11.6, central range 10.7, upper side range 13.7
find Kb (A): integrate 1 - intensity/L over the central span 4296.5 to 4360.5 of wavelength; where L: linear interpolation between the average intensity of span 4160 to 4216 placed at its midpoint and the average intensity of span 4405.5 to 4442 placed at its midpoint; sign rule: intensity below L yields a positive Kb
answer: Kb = 5.7 A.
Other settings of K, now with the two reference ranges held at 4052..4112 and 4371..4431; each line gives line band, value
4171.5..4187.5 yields 0.14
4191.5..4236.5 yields 0.10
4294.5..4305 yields 0.35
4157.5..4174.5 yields 0.09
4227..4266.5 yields 0.06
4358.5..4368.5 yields -0.09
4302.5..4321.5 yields 0.22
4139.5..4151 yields 0.12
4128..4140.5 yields 0.05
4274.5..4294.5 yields 0.15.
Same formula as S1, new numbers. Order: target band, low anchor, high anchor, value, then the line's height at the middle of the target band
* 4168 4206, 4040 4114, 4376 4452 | 0.14 mag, 12.2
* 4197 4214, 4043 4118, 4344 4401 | 0.11 mag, 12.3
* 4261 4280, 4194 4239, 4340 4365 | 0.06 mag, 12.3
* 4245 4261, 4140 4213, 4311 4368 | -0.03 mag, 12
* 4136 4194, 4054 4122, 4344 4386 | 0.12 mag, 11.9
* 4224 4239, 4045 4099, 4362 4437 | 0.17 mag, 12.7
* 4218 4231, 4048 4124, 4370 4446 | 0.14 mag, 12.5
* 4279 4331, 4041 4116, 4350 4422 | 0.19 mag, 13.2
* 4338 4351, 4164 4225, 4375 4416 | -0.02 mag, 13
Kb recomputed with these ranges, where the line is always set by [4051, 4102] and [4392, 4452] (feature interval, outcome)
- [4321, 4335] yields 1.0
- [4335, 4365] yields 1.3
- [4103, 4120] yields 0.8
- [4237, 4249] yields 0.6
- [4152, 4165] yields 1.6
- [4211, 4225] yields 1.2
